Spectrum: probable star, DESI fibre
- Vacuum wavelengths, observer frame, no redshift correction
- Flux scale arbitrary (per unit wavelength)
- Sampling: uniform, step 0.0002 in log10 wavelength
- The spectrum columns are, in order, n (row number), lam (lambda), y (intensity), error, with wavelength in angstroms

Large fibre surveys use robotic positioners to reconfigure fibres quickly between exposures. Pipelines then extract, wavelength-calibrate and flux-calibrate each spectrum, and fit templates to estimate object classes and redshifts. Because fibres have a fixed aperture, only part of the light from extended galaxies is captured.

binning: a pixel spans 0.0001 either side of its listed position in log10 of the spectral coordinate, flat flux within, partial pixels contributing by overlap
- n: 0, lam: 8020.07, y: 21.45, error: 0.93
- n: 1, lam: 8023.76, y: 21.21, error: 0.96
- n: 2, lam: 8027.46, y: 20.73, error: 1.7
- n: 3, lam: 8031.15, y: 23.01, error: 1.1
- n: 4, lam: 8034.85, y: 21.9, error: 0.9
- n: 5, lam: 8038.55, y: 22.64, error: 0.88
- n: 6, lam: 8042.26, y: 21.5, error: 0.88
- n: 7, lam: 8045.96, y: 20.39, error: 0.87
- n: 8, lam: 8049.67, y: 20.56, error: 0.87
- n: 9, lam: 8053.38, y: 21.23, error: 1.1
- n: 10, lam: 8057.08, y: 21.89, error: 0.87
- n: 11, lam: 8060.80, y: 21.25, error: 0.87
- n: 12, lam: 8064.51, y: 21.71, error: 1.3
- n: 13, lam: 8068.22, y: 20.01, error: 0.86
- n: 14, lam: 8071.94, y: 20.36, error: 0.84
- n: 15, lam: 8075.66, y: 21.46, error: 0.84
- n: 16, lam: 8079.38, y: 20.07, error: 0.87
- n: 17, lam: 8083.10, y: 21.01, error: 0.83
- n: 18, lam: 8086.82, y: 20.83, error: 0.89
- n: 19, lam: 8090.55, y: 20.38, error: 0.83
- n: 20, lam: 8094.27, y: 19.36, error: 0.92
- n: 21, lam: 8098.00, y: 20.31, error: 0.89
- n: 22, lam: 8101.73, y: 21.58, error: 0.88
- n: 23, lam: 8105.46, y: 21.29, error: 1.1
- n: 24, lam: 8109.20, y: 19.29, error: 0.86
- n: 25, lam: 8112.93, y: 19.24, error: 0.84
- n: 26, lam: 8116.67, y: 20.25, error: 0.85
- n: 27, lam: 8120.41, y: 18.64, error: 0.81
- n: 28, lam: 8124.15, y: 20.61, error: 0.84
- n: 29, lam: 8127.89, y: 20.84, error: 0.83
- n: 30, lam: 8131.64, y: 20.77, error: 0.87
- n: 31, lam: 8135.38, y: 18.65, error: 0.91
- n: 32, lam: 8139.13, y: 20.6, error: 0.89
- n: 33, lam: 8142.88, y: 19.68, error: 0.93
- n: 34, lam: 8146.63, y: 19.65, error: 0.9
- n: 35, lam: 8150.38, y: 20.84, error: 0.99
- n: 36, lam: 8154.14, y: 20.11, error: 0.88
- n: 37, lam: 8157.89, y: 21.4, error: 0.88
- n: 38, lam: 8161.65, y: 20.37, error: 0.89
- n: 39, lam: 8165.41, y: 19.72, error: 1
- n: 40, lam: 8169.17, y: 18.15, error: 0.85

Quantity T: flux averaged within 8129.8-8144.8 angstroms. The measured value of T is 19.9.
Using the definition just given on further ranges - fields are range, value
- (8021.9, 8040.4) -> 21.9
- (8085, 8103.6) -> 20.5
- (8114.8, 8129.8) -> 20.1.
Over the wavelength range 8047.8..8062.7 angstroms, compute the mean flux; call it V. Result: 21.2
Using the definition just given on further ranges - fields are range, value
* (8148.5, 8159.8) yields 20.8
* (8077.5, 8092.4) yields 20.6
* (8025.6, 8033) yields 21.9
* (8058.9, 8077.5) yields 21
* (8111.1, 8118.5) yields 19.7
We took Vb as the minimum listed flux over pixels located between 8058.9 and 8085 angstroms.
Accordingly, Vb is 20.01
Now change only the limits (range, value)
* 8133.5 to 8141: 18.65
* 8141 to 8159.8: 19.65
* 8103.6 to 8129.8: 18.64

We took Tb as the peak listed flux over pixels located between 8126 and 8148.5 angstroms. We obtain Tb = 20.84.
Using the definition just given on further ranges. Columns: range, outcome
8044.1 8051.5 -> 20.56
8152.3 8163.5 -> 21.4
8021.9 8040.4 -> 23.01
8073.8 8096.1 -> 21.46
